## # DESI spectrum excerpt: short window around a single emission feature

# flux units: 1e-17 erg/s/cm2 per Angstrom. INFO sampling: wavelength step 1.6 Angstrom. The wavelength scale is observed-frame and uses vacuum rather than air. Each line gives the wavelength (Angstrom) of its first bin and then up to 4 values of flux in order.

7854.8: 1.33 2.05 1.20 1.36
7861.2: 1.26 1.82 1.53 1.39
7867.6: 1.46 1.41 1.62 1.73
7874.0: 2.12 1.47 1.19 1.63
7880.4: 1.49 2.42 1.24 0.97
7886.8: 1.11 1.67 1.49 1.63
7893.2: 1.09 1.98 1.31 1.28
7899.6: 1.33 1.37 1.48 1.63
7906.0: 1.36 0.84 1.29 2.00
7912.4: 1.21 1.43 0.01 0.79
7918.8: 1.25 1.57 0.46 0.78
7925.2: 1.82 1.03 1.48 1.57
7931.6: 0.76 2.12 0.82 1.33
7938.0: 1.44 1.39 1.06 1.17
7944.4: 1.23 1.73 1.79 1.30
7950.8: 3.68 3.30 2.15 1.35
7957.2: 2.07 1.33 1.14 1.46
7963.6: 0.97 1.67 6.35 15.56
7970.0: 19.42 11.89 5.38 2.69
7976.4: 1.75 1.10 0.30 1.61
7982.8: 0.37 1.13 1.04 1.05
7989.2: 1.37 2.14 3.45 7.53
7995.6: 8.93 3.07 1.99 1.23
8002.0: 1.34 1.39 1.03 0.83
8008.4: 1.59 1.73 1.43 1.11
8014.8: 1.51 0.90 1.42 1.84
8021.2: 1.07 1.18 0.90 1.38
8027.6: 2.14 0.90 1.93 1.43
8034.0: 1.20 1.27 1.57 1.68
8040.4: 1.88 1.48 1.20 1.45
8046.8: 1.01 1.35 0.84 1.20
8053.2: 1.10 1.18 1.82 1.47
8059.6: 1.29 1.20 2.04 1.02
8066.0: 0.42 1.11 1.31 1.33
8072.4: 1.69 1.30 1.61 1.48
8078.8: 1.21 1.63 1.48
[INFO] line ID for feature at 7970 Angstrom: Halpha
